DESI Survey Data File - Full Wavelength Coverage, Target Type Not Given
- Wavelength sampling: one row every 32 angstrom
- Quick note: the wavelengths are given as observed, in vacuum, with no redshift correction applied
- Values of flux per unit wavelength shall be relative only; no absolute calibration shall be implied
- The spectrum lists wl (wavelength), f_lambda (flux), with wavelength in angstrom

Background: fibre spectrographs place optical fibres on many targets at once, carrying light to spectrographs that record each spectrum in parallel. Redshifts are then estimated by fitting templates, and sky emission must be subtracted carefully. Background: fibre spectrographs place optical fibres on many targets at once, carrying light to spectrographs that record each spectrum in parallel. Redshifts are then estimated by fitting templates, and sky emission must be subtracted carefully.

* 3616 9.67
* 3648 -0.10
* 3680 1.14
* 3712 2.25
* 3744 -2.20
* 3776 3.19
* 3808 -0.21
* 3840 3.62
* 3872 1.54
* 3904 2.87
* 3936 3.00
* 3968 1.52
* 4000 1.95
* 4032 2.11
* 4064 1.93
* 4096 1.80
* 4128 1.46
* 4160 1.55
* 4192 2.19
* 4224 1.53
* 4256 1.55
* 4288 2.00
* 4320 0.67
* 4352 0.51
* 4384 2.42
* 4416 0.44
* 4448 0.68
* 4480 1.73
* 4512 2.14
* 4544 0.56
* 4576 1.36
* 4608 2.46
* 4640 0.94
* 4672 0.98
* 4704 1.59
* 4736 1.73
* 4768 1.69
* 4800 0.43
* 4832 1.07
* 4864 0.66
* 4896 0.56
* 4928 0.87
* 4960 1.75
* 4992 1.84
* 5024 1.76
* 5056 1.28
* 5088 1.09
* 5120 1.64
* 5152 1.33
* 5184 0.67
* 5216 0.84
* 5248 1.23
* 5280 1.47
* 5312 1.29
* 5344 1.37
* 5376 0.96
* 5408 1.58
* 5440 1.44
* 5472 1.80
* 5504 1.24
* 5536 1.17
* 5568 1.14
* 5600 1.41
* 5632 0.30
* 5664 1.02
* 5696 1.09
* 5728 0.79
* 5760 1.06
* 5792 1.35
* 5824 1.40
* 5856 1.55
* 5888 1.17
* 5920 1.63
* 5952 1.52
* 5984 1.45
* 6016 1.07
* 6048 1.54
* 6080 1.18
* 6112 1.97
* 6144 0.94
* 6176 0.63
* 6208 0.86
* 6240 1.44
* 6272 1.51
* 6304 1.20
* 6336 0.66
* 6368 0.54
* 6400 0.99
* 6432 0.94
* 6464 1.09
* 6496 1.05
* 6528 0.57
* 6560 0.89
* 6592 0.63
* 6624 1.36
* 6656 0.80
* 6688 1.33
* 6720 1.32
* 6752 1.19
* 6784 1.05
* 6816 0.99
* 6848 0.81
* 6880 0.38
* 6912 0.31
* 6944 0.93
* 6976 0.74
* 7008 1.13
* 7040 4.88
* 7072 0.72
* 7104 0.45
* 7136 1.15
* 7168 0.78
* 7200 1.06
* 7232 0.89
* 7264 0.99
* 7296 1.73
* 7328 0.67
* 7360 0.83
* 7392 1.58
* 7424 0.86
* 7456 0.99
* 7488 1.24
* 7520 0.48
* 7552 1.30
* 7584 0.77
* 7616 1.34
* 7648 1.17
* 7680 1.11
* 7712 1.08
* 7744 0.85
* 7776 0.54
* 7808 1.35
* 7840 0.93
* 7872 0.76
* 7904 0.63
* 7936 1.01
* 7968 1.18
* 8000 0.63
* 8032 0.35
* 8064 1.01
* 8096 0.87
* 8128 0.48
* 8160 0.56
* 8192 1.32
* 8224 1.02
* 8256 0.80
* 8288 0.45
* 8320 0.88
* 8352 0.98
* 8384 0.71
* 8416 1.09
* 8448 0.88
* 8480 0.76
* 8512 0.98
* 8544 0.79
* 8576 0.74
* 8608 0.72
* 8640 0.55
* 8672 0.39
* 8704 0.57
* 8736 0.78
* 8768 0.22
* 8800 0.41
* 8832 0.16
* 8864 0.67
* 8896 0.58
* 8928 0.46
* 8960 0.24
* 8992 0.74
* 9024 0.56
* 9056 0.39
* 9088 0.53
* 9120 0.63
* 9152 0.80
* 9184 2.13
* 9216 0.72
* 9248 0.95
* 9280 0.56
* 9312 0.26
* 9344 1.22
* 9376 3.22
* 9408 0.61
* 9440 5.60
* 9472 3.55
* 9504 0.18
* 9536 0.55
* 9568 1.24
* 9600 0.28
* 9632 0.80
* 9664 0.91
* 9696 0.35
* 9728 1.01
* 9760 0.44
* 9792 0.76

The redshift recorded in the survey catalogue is 0.89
